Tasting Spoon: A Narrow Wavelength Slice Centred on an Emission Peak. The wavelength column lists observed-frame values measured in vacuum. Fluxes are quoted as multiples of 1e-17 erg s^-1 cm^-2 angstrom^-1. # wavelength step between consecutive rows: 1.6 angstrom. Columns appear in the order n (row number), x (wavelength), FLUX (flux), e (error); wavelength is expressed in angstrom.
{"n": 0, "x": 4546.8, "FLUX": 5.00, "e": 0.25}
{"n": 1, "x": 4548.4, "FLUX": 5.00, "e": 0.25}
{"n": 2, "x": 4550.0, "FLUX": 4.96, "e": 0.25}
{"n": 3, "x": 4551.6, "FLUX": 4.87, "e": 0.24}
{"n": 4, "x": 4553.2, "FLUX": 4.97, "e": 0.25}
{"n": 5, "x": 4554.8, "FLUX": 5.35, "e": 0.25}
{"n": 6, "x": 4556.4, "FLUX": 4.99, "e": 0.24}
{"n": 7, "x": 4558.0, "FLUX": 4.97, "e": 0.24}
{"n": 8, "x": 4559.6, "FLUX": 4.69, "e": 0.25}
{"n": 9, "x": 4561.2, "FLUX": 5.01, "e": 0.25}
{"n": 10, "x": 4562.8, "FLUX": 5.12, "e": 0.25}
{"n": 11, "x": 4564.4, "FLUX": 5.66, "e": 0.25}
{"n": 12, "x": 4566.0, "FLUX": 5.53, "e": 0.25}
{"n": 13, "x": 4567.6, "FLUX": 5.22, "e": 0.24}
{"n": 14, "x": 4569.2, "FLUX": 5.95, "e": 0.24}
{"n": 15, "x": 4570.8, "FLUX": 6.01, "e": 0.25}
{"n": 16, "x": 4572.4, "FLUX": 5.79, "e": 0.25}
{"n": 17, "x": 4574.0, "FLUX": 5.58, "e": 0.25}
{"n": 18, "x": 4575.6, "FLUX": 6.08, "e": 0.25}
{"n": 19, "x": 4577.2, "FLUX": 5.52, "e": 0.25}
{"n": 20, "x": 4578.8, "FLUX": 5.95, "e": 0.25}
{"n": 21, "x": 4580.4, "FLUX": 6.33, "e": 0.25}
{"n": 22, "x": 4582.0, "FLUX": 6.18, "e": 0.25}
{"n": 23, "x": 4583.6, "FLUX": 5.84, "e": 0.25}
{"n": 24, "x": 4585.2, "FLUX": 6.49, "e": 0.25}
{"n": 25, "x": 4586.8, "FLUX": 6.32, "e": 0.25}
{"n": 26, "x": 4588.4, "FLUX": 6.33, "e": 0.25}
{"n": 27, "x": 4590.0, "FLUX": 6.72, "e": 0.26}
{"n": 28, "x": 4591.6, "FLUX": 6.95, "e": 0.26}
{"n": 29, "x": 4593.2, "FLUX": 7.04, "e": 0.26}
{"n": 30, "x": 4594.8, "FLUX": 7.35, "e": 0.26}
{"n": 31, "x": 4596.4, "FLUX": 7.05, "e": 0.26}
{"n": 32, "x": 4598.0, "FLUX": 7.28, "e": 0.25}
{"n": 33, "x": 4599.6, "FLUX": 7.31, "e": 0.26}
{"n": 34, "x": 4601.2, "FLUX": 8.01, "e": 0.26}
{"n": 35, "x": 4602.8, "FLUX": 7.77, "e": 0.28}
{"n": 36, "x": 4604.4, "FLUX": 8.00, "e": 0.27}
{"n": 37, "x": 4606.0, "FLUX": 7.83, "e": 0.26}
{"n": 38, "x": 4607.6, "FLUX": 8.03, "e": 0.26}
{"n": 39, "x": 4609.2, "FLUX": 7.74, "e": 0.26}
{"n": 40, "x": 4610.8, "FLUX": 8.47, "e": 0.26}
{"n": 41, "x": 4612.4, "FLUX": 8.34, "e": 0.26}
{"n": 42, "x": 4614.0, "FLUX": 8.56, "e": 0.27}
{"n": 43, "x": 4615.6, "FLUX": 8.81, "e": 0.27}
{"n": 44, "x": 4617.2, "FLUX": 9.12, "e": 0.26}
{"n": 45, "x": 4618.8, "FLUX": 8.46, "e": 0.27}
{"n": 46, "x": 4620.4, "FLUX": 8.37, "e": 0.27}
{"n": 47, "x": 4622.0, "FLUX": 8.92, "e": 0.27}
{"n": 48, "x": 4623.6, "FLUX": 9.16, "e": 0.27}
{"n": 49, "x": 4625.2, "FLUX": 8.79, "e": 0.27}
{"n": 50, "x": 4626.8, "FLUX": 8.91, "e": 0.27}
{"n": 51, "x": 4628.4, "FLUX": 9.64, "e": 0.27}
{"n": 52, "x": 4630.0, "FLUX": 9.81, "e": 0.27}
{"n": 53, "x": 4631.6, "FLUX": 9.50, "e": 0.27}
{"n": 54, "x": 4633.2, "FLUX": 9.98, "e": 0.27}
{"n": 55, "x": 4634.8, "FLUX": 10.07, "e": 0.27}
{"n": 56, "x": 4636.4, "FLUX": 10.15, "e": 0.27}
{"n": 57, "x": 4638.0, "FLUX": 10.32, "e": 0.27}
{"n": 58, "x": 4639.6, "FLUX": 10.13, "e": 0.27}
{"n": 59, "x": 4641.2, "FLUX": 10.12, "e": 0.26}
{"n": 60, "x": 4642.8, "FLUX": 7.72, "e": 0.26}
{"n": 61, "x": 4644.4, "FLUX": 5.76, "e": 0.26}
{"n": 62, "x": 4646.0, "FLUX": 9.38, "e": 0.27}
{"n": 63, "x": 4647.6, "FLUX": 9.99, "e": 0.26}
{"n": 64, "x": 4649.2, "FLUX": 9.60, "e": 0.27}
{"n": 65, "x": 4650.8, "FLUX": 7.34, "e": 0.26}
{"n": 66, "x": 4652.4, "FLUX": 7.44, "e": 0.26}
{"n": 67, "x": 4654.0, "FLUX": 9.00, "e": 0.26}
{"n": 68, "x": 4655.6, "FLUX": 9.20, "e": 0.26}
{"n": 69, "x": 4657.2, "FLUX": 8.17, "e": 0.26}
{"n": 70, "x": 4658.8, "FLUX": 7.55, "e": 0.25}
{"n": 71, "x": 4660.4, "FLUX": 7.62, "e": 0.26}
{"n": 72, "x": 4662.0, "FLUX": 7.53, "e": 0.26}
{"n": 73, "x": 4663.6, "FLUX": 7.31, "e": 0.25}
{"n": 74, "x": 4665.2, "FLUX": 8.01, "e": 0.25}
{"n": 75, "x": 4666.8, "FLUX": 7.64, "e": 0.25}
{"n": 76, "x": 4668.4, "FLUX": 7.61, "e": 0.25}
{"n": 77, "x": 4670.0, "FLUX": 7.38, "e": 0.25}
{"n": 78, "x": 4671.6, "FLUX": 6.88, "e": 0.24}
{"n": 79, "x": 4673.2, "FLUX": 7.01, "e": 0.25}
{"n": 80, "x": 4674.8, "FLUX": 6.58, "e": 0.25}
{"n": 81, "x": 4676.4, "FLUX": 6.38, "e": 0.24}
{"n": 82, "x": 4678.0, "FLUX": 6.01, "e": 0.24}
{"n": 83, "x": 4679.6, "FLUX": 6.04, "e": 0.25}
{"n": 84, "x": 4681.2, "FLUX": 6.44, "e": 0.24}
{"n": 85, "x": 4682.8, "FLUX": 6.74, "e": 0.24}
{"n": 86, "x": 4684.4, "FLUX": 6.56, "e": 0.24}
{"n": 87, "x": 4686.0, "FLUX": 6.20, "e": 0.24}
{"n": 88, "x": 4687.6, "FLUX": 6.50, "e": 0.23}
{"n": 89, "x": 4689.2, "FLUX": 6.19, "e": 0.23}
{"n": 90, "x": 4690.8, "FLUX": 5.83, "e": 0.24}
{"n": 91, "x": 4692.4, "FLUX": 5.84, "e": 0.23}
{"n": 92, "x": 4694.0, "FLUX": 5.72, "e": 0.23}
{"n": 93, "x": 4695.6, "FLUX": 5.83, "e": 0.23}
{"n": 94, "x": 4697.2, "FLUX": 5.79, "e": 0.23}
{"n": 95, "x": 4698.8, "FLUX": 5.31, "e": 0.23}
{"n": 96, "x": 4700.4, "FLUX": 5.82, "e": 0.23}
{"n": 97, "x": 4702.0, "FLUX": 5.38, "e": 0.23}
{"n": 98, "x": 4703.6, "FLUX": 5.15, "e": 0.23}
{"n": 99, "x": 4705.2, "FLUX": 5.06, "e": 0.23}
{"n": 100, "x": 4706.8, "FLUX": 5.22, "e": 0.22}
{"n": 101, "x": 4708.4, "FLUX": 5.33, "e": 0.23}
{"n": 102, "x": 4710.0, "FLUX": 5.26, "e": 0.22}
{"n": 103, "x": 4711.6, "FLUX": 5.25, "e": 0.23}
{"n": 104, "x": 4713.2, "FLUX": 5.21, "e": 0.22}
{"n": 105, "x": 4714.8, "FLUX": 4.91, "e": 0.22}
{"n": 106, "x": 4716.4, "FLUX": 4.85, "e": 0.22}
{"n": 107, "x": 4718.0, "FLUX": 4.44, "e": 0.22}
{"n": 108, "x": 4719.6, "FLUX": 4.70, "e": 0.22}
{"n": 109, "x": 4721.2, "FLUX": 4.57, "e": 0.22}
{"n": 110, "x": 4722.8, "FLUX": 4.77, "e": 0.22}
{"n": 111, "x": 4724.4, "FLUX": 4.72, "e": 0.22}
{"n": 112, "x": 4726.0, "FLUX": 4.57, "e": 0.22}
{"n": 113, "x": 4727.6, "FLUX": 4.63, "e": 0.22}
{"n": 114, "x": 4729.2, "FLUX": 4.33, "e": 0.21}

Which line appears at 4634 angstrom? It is C IV 1549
